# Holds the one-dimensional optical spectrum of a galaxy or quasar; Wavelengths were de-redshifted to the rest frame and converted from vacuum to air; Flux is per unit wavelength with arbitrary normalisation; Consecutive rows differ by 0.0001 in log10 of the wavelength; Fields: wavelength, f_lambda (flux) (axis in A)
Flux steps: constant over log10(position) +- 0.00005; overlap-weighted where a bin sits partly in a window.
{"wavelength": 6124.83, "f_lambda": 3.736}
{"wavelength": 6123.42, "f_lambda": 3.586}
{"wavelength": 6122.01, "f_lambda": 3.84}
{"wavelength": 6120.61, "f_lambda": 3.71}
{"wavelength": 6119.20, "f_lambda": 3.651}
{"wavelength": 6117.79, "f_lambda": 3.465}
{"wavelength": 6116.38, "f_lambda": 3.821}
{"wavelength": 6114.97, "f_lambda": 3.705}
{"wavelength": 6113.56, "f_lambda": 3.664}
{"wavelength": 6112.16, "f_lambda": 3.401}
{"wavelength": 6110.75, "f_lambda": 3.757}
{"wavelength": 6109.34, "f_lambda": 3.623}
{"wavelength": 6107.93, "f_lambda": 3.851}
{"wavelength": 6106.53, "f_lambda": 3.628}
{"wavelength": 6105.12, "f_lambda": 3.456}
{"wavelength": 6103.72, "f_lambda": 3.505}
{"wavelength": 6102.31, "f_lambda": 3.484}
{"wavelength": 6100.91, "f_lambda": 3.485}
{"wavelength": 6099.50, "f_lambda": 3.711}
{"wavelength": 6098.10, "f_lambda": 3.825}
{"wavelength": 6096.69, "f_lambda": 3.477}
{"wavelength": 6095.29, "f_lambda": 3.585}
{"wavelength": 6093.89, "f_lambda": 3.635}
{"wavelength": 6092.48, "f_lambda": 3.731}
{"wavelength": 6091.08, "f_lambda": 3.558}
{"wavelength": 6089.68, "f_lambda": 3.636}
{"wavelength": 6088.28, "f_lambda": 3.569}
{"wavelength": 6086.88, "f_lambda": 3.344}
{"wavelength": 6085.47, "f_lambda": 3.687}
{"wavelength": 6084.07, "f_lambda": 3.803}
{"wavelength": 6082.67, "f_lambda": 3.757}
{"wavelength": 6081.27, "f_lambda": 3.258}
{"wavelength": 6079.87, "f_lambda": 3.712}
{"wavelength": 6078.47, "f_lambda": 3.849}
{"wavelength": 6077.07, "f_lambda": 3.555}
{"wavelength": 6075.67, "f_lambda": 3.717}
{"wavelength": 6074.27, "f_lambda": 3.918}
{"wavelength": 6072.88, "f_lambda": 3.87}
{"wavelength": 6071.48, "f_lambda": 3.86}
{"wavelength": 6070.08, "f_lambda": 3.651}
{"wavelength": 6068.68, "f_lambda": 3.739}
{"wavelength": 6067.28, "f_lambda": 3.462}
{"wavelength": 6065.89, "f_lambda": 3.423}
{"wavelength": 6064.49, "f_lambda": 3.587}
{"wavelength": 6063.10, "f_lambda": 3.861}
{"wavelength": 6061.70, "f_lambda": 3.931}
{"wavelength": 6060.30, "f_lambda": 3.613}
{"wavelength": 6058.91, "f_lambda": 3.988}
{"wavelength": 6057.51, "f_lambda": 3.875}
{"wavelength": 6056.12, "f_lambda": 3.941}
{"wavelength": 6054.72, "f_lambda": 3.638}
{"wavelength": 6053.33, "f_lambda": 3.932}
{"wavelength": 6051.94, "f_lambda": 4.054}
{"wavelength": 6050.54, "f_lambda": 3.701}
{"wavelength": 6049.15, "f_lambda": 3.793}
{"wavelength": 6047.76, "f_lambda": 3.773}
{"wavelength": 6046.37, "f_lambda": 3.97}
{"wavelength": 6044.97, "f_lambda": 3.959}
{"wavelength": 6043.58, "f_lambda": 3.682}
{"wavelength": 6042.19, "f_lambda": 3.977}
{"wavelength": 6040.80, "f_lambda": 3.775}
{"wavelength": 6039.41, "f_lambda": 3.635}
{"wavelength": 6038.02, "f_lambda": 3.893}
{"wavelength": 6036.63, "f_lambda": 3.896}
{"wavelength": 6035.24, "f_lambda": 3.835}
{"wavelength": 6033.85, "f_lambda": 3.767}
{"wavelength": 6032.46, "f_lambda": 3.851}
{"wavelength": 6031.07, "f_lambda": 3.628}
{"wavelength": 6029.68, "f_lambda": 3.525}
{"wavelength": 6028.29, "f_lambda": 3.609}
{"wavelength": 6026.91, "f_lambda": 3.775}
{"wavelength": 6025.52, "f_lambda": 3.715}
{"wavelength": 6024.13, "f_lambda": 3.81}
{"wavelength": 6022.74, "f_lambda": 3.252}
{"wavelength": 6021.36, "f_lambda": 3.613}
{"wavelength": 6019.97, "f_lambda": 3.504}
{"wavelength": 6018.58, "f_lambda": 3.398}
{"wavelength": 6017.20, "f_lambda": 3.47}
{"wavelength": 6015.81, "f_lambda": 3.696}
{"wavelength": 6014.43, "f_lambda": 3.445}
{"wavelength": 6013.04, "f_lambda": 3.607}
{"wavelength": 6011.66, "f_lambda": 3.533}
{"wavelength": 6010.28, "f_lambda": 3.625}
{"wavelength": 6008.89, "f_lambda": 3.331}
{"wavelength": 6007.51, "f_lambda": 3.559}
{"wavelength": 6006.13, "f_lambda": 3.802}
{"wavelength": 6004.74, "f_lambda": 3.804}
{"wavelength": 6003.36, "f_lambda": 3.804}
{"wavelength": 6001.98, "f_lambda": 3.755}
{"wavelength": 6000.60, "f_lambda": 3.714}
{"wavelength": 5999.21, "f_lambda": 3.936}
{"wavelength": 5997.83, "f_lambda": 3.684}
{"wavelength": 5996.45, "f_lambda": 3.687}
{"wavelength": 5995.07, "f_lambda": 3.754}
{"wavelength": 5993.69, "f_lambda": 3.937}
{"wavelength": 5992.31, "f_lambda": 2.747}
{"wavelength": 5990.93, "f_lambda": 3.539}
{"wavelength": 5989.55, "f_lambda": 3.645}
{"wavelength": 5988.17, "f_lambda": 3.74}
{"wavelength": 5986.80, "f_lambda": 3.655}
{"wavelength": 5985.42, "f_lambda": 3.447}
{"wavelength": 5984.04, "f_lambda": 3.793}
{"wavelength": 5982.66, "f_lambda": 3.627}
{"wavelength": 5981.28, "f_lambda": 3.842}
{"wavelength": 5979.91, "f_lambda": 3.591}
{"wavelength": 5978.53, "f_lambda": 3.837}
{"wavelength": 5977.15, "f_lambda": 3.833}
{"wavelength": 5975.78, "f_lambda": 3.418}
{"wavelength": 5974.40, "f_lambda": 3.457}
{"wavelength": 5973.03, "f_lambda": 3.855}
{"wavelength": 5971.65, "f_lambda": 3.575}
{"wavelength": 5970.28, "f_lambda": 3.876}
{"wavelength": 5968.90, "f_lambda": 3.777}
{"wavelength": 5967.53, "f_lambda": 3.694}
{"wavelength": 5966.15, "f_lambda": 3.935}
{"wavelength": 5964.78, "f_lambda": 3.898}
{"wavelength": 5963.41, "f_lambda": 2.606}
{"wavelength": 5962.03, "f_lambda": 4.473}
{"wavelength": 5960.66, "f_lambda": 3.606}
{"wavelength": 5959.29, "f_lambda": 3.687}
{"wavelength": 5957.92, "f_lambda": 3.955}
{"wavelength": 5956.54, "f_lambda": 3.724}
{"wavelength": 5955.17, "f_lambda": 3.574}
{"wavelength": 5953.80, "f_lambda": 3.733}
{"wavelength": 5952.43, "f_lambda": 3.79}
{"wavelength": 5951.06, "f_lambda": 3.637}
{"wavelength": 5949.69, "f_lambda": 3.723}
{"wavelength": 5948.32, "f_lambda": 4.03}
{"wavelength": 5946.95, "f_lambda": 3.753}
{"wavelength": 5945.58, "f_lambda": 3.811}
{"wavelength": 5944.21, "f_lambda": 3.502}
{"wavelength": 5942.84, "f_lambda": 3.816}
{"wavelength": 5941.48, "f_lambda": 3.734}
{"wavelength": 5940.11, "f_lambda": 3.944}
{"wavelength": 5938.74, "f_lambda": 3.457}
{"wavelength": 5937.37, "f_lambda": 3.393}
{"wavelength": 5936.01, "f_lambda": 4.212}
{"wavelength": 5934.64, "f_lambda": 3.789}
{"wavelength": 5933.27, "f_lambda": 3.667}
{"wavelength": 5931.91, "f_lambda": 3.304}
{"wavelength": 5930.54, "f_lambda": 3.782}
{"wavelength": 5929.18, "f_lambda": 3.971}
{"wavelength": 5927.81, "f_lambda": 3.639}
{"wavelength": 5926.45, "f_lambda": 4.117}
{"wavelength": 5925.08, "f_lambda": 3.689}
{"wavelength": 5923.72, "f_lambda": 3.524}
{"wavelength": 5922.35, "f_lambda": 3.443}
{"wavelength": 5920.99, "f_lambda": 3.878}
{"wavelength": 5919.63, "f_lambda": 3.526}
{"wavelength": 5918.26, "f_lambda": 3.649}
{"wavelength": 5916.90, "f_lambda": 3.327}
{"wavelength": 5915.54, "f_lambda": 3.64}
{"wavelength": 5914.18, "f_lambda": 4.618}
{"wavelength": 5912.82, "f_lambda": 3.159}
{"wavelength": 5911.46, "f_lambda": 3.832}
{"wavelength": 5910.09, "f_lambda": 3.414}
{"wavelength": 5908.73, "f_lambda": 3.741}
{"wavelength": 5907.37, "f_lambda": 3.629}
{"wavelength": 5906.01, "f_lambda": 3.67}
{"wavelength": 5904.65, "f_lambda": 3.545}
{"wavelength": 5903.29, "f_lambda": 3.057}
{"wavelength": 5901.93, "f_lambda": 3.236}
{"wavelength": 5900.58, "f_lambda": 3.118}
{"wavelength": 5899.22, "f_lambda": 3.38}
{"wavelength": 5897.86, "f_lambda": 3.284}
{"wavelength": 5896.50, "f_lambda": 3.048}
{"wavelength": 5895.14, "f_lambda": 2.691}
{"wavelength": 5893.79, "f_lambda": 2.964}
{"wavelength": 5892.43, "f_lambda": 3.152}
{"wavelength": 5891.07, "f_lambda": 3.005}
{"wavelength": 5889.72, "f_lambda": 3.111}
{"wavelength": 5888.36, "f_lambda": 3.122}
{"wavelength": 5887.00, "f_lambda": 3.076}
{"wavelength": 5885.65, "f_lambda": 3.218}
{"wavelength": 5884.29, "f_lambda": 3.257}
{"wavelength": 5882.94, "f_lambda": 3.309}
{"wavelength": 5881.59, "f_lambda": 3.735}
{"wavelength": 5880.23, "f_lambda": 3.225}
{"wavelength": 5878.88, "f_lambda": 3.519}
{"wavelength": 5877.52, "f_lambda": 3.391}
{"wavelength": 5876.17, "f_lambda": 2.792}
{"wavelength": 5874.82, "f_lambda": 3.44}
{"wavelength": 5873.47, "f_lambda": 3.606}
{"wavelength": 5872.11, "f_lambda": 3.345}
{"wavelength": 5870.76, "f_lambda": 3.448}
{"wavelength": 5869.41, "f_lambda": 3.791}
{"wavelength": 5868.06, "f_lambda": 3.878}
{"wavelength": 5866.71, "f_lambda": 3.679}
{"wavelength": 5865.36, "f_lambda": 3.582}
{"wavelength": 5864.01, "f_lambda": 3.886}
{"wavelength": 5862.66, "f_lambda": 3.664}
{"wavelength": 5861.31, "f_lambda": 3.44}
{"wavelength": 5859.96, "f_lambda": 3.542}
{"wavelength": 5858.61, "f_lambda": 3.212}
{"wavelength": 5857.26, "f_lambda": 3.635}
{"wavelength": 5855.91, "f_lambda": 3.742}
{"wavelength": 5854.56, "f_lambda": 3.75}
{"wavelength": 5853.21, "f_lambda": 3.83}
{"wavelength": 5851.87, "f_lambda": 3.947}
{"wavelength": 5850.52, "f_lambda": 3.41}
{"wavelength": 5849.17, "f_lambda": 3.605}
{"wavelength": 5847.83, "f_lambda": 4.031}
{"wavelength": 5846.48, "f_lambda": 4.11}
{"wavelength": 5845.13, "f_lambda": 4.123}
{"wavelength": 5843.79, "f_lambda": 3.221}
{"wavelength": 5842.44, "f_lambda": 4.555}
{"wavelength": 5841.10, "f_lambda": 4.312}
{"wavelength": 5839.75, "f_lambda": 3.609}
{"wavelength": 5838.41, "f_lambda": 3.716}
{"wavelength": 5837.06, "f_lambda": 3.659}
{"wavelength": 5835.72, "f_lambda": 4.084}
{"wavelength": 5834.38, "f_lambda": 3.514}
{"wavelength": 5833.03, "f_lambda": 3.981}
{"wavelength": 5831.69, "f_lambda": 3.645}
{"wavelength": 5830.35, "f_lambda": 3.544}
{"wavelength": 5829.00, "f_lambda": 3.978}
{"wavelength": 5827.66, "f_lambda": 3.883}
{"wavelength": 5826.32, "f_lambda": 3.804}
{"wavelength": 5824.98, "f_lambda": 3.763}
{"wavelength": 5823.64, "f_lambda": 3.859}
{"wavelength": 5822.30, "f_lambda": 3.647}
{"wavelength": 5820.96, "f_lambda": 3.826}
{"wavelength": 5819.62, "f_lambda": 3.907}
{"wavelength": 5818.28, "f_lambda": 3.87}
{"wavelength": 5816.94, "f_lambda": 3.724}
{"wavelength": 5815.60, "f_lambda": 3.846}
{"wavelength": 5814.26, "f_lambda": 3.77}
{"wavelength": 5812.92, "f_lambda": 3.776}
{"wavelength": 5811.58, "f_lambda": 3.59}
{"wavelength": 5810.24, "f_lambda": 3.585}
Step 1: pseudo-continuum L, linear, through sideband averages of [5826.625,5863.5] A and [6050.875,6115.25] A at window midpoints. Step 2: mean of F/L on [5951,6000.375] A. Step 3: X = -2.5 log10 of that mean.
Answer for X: 0.01 mag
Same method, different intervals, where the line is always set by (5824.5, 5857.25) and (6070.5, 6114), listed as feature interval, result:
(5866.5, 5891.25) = 0.13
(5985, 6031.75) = 0.03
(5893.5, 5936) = 0.07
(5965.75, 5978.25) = 0.01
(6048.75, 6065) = -0.05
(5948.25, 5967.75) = 0.00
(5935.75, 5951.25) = 0.00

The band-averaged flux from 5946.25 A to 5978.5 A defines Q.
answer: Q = 3.72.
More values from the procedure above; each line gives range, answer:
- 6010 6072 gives 3.72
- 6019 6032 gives 3.6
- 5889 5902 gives 3.09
